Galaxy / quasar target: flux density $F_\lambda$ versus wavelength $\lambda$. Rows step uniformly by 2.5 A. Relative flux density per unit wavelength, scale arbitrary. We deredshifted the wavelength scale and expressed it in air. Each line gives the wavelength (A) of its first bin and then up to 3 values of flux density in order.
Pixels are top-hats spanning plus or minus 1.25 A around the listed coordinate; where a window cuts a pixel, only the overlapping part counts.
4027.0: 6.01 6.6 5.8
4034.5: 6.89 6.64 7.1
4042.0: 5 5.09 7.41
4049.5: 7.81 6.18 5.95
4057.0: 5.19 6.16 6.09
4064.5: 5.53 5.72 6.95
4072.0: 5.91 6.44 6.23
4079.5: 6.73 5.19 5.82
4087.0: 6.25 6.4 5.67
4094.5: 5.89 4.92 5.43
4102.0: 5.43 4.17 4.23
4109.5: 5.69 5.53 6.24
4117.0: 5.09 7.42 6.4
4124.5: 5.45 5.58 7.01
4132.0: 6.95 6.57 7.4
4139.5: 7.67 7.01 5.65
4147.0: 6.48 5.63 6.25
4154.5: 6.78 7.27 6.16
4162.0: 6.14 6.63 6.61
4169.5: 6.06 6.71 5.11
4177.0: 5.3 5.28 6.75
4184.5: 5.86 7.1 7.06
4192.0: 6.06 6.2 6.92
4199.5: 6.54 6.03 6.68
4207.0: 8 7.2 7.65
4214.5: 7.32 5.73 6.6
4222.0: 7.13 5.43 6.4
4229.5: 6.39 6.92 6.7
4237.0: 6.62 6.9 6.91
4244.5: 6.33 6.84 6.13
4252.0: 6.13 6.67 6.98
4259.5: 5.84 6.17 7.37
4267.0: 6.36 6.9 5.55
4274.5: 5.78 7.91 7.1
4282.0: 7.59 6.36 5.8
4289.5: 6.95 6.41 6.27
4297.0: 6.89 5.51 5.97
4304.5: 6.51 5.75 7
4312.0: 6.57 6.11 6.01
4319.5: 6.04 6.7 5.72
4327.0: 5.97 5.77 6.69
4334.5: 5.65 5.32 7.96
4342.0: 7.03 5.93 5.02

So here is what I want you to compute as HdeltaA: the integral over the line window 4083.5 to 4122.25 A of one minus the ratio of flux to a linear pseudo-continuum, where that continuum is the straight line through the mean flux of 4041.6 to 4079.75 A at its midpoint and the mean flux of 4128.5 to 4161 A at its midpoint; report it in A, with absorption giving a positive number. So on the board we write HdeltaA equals 4.7 A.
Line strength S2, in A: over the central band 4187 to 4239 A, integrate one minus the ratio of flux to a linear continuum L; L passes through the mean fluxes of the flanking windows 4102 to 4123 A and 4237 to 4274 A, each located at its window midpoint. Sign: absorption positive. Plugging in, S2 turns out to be -3.95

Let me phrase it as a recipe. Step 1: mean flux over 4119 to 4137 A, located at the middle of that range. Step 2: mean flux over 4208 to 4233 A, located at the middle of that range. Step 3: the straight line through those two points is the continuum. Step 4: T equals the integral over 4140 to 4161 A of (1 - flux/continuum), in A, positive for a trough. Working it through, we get 0.34 A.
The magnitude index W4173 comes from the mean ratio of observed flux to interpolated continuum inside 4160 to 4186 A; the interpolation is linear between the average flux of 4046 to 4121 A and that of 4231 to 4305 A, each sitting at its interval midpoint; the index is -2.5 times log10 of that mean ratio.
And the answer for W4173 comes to 0.03 mag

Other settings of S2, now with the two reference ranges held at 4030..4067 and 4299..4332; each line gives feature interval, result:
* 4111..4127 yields 0.5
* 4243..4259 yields -0.8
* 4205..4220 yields -2.2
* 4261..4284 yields -2.1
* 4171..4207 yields -0.8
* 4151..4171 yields -1.0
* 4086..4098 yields 0.7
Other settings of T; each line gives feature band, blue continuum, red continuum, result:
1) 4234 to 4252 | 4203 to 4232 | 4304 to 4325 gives 0.1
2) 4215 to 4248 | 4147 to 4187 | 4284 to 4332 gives -1.7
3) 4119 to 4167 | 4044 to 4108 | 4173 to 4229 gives -2.6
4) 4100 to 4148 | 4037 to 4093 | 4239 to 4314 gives 1.2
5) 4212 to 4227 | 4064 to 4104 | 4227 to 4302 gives -0.4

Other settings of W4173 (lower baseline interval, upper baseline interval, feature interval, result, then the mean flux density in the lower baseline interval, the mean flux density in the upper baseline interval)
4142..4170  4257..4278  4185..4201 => -0.031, 6.37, 6.5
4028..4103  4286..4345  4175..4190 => 0.008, 6.08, 6.28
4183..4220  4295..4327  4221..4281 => -0.010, 6.73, 6.22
